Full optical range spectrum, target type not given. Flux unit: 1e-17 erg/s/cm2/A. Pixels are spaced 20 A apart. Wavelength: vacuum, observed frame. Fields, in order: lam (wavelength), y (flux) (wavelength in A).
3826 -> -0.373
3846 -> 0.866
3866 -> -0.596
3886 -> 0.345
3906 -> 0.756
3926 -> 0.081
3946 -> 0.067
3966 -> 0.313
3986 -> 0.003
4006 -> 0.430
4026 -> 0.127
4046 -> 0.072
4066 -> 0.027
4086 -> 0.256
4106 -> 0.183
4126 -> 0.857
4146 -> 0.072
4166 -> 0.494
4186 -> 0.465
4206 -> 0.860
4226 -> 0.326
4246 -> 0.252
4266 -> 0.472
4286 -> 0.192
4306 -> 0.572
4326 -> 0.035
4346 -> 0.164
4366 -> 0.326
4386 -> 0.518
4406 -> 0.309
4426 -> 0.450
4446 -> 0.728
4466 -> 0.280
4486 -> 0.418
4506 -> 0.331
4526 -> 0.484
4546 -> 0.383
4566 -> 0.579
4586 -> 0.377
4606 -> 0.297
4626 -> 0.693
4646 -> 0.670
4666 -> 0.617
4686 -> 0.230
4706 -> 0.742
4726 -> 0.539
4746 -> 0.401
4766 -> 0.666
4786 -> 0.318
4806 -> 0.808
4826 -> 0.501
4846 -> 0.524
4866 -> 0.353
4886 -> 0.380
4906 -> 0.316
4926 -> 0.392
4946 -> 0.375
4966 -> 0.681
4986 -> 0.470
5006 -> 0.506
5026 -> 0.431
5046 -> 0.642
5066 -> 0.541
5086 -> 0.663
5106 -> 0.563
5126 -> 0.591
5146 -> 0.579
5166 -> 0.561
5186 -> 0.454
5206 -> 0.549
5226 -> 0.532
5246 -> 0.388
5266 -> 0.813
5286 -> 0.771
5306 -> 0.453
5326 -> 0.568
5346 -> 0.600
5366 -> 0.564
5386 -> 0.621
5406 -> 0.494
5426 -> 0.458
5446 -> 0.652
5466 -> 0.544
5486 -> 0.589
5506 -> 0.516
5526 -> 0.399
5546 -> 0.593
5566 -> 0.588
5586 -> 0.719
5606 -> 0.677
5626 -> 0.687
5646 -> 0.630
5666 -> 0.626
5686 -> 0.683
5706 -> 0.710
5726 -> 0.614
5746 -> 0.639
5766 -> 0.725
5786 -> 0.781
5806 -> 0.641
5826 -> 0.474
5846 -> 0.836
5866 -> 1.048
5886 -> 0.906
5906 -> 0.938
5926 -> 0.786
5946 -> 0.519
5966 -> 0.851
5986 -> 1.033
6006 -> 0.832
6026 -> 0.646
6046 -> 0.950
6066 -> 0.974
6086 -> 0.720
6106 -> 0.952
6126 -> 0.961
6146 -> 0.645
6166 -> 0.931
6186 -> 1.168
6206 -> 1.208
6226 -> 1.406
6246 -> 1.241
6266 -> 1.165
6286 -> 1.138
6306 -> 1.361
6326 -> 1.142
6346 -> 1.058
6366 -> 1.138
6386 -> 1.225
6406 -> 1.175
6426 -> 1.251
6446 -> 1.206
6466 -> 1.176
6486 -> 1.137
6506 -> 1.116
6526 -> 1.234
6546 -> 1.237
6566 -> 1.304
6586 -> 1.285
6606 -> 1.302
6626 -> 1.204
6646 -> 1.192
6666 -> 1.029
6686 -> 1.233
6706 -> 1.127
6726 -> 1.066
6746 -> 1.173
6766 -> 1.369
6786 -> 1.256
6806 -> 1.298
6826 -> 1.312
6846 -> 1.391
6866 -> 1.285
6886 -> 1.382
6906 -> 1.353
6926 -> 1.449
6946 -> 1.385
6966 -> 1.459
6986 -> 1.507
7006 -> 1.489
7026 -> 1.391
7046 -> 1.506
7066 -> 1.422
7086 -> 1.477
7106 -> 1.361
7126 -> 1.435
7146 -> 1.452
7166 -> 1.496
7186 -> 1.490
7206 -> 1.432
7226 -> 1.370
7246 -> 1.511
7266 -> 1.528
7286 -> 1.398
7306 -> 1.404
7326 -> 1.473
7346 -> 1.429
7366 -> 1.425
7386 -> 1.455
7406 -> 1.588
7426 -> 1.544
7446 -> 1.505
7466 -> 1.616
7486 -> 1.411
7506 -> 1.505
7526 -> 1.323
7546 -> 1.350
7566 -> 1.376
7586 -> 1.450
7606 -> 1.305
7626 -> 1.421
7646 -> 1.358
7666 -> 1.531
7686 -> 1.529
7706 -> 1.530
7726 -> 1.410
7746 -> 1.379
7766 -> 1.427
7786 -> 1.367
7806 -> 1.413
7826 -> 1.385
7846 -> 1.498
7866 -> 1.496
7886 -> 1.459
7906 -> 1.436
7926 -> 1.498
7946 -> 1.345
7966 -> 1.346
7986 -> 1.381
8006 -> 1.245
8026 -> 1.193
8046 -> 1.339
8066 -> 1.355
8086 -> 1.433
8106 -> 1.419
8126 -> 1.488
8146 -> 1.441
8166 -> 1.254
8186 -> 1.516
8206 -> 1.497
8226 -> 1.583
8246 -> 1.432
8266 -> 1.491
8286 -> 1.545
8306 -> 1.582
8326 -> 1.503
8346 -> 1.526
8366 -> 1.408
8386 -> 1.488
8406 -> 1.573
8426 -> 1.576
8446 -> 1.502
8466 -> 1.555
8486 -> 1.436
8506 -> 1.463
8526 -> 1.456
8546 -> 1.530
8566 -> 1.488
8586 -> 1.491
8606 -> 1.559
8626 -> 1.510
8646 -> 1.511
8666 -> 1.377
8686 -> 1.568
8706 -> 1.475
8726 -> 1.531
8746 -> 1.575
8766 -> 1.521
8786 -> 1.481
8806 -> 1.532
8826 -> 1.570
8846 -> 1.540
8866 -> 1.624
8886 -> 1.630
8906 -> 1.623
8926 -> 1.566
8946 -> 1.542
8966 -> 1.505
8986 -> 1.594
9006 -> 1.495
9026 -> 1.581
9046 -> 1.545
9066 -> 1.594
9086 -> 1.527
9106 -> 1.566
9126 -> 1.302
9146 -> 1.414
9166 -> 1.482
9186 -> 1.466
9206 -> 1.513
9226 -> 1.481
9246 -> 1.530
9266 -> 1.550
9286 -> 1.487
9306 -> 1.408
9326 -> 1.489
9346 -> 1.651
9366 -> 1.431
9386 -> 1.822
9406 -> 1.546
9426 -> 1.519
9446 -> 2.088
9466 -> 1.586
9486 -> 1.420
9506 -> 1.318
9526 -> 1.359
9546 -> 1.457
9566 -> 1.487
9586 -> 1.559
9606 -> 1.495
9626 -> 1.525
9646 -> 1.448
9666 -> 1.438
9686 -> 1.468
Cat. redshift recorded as 0.55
